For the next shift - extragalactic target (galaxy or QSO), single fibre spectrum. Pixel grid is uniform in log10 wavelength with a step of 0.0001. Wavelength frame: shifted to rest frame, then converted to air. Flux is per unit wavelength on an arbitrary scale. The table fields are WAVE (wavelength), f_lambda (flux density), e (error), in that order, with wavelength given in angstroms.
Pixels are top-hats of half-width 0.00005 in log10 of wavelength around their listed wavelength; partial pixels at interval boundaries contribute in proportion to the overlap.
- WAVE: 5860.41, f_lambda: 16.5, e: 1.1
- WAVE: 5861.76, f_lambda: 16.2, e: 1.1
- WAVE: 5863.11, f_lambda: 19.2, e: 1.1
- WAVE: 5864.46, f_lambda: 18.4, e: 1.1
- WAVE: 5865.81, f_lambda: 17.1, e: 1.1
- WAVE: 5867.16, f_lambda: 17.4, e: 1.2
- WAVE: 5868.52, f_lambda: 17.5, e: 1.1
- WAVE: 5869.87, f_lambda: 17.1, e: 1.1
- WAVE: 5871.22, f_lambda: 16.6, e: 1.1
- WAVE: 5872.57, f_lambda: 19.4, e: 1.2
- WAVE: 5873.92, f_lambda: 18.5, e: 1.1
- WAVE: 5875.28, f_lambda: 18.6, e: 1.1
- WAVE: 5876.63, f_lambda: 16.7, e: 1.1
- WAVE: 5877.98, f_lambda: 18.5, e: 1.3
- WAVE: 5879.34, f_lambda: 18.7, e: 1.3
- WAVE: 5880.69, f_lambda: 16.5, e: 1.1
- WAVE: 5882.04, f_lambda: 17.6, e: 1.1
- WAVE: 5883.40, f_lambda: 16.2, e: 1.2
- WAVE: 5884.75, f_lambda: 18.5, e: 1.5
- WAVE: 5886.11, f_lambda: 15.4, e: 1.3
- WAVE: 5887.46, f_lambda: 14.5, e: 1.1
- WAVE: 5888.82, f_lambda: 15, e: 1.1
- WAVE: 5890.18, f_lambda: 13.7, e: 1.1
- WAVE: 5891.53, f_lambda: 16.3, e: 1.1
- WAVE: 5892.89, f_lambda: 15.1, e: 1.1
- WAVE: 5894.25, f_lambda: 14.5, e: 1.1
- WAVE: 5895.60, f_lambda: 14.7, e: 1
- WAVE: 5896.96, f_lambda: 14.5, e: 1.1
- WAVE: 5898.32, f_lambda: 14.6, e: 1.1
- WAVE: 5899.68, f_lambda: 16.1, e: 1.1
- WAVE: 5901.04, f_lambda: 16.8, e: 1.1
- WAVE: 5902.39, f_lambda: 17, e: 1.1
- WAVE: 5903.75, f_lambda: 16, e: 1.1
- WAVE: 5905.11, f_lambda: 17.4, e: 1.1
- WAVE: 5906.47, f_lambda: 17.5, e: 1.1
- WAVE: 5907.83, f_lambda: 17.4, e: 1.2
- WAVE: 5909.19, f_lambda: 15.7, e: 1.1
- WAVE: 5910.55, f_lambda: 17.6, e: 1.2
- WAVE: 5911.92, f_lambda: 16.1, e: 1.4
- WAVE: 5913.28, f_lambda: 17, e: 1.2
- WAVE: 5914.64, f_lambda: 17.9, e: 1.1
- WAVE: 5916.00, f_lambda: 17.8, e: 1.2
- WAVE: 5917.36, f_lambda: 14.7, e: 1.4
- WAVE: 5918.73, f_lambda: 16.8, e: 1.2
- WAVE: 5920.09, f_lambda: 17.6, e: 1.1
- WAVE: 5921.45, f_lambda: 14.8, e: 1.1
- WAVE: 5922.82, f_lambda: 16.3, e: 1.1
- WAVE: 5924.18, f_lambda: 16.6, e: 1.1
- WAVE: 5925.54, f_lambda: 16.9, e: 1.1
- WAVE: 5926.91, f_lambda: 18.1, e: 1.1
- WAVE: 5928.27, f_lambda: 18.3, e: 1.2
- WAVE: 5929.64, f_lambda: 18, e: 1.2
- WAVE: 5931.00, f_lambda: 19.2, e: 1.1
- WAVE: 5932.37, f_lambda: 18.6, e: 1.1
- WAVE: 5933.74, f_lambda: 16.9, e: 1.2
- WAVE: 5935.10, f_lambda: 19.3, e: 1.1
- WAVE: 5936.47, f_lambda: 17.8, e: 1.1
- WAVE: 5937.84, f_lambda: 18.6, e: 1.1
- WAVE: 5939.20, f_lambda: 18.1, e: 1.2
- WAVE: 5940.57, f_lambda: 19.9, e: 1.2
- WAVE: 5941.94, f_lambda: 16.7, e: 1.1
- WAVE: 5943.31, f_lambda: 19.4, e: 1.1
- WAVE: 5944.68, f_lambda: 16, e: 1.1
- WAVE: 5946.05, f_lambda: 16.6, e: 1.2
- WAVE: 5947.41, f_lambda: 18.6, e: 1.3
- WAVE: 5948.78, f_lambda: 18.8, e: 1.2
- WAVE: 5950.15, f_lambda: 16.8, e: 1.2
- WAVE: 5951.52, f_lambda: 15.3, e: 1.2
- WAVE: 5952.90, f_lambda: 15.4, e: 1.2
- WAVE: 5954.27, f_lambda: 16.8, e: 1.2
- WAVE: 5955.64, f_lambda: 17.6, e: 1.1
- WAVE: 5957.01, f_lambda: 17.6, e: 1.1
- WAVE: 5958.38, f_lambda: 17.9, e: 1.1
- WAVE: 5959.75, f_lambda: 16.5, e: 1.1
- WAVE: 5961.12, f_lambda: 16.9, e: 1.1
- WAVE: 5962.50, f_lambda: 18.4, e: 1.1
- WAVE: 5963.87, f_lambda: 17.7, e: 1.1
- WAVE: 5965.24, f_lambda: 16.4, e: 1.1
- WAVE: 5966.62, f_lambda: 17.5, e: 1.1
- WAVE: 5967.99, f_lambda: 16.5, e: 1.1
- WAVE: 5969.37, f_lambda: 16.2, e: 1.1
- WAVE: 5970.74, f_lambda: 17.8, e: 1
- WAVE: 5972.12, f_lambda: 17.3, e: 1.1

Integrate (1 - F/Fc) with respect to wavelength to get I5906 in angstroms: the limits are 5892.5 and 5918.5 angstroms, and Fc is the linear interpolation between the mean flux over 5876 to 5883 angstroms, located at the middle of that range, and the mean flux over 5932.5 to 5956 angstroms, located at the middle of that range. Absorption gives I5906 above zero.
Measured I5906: 1.9 angstroms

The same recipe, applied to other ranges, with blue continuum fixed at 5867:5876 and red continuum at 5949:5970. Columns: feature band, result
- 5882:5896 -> 1.7 angstroms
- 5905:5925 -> 0.8 angstroms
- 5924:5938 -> -0.7 angstroms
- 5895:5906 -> 1.0 angstroms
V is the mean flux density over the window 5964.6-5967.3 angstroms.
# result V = 16.9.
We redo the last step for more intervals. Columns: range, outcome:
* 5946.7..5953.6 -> 17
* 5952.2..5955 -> 16.1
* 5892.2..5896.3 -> 14.8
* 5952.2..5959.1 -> 17.1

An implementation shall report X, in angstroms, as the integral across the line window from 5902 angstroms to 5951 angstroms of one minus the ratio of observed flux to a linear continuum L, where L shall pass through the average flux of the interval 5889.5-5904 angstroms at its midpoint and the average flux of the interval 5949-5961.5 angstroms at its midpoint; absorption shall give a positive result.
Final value -3.9 angstroms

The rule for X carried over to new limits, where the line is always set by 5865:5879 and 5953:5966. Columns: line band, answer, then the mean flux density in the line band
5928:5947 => -0.8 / 18.1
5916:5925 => 0.6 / 16.3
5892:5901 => 1.3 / 15.1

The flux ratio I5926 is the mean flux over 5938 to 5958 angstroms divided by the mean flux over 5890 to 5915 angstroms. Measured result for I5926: 1.08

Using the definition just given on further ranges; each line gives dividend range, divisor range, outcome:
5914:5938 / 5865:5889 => 1.01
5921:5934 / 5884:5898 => 1.15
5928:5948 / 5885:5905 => 1.17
